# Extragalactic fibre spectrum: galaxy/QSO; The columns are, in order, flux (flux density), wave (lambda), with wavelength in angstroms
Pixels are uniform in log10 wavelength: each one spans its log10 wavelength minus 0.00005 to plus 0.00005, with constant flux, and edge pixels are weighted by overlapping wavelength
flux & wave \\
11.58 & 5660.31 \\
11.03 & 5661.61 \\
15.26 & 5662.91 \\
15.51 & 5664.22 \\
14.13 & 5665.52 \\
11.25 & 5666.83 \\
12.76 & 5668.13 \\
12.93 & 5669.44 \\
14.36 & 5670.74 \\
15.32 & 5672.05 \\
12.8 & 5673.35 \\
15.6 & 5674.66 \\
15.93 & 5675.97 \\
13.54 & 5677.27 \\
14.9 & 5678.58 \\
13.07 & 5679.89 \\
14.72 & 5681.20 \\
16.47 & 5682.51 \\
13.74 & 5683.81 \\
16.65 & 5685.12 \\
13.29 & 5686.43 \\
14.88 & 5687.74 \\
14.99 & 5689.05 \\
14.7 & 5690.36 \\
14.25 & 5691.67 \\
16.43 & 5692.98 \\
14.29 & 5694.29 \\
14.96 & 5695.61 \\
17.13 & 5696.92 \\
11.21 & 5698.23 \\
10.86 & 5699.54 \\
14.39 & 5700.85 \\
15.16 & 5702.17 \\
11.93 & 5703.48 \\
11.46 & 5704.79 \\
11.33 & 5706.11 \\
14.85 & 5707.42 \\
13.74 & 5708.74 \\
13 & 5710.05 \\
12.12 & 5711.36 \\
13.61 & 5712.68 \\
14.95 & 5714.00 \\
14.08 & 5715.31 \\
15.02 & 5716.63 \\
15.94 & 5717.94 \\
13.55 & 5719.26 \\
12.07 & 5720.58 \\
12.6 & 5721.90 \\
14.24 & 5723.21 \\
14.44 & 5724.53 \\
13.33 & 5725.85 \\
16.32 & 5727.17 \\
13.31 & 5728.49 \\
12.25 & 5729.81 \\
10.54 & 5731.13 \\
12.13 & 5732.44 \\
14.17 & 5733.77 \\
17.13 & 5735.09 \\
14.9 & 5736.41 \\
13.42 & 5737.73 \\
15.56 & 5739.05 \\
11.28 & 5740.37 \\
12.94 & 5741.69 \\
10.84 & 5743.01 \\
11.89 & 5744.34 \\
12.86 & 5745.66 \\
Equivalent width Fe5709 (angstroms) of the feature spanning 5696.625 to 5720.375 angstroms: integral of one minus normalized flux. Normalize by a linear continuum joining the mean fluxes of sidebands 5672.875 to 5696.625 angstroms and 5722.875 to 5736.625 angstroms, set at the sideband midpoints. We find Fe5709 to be 1.3 angstroms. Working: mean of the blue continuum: 14.8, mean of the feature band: 13.5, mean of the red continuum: 13.8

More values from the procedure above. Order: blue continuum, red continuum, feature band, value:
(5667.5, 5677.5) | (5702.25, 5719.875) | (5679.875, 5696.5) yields -1.16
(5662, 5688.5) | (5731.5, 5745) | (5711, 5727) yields -0.33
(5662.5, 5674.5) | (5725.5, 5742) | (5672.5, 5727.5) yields -1.35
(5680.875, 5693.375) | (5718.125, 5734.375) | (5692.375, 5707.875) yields 0.87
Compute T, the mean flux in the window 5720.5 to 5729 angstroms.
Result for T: 13.9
